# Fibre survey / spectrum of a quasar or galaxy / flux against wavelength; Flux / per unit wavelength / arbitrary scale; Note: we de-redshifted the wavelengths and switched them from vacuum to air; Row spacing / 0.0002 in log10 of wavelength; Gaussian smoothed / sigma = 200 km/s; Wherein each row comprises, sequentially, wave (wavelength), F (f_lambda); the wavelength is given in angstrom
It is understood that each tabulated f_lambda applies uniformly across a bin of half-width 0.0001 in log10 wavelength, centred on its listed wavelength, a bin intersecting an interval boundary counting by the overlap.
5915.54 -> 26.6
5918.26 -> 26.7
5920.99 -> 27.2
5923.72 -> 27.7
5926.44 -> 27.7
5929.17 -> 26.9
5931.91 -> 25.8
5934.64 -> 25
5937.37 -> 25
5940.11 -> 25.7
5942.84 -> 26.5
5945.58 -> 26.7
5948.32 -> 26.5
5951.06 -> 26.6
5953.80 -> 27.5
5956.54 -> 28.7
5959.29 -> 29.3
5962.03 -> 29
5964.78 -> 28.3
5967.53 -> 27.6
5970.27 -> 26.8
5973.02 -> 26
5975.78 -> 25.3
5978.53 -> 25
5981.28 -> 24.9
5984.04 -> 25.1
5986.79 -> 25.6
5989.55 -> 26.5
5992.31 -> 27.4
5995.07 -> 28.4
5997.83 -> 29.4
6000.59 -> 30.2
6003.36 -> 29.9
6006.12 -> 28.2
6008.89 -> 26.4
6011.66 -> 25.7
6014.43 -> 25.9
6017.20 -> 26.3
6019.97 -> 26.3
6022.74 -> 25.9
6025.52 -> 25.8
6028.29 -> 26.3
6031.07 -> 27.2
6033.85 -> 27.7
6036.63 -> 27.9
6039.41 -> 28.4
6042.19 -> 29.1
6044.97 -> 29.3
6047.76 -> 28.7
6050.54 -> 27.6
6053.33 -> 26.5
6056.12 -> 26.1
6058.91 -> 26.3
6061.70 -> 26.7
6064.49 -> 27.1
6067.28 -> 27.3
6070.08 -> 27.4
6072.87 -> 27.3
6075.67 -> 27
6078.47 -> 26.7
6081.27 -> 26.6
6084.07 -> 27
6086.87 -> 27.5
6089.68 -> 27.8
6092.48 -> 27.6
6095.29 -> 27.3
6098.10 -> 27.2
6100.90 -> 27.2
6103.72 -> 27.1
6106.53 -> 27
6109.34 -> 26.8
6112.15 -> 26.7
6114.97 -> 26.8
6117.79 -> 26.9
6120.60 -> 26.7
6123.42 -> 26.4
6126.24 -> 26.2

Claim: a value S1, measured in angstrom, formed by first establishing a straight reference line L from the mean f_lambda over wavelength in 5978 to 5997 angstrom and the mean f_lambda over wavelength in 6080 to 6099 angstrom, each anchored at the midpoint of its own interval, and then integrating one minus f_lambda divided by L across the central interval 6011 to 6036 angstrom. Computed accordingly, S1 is 0.2 angstrom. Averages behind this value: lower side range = 26.3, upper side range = 27.3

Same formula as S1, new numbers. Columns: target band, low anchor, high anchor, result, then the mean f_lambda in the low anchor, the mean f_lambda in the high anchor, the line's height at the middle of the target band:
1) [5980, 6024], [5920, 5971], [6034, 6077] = 0.5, 27.1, 27.5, 27.3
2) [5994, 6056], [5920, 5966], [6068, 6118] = -1.1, 27.1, 27.1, 27.1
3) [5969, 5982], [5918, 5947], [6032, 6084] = 0.6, 26.4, 27.4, 26.8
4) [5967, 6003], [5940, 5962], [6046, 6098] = 0.6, 27.4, 27.2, 27.3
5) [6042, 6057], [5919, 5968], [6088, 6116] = -0.4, 27.1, 27.2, 27.1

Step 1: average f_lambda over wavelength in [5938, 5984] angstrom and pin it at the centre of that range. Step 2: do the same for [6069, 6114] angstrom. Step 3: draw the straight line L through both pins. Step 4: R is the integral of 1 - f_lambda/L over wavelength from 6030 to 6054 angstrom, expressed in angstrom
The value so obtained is -1.0 angstrom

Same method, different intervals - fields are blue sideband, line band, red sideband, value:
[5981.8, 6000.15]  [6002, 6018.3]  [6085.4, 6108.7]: 0.05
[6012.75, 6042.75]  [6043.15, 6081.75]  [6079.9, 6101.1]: -0.14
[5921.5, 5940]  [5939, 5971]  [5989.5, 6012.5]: -0.58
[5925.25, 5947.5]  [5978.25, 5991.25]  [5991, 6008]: 1.25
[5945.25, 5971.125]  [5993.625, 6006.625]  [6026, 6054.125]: -0.69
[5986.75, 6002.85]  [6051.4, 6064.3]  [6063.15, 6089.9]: 0.41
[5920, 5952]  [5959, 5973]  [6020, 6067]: -0.65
